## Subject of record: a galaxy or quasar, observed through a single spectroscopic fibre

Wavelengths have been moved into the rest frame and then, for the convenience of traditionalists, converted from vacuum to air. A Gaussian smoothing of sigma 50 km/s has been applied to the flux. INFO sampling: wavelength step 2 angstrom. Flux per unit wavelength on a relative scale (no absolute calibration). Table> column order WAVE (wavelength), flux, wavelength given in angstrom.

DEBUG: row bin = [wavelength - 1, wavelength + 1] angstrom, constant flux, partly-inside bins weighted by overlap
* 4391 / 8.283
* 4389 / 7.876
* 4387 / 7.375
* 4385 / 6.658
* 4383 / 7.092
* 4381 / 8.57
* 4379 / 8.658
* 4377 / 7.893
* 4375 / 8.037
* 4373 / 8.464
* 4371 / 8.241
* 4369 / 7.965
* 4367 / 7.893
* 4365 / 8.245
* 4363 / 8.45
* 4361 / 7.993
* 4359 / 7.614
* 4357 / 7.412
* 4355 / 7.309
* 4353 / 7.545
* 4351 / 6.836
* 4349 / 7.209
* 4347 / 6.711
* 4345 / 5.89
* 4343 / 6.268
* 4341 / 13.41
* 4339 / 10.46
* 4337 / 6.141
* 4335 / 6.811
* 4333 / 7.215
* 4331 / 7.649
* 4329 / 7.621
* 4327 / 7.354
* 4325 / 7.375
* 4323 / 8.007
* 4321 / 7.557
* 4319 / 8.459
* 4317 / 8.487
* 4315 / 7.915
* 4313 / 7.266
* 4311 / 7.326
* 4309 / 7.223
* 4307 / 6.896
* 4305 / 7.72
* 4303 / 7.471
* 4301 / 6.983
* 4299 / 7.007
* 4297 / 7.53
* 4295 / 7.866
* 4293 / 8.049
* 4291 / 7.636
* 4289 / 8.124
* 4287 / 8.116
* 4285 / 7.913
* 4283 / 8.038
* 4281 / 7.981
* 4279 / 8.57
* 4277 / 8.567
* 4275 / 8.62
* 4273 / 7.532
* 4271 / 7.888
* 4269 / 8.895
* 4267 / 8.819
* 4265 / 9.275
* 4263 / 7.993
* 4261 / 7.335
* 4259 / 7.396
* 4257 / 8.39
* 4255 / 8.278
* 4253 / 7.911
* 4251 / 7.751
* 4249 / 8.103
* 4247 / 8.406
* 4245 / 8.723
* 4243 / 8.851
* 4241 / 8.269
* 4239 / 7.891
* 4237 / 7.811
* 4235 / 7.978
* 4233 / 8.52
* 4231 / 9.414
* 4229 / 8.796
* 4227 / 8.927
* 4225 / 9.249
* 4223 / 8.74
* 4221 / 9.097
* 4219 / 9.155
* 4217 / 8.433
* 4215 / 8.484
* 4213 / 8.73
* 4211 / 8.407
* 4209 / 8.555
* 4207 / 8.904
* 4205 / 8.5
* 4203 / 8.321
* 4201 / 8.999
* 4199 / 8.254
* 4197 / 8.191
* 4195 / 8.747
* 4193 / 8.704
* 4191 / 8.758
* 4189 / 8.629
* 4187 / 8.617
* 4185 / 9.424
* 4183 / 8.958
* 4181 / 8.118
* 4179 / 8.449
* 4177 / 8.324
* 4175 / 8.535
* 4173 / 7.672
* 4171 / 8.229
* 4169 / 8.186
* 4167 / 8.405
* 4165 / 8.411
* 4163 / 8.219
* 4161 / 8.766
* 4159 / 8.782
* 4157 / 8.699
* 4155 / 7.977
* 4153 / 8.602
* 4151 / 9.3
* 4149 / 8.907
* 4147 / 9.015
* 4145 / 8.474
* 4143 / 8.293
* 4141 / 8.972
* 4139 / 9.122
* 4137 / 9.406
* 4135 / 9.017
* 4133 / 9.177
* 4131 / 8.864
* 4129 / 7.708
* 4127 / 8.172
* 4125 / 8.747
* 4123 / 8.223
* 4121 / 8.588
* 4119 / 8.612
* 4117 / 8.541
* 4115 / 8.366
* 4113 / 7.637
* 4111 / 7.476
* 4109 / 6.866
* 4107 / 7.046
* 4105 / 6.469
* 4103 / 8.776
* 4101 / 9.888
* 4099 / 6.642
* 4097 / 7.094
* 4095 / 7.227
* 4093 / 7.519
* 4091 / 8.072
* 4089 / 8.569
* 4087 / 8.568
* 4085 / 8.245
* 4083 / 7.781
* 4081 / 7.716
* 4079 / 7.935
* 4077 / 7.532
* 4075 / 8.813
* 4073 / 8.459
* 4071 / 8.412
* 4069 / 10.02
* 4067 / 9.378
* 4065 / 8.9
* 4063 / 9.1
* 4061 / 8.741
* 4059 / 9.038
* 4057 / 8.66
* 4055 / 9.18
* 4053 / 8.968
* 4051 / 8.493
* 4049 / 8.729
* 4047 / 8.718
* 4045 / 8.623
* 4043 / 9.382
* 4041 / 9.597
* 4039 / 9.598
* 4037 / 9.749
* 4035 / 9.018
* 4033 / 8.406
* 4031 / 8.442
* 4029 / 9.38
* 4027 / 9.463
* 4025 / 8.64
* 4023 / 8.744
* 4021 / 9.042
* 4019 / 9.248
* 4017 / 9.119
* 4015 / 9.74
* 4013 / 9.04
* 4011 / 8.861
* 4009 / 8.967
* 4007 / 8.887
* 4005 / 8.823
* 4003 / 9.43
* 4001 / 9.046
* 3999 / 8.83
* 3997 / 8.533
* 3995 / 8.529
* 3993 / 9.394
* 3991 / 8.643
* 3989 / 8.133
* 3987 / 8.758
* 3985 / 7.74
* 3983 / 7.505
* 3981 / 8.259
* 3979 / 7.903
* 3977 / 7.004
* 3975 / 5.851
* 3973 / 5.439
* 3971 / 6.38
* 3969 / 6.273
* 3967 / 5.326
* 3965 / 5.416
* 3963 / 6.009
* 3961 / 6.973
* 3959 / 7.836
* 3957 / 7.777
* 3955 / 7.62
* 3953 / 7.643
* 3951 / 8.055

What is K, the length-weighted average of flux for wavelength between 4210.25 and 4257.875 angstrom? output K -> 8.51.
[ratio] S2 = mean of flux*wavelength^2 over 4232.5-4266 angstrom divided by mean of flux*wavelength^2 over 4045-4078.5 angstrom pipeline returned 1.02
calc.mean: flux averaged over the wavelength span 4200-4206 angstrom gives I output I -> 8.61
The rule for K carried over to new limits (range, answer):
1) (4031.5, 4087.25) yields 8.78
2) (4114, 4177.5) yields 8.57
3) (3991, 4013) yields 8.92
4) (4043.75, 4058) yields 8.78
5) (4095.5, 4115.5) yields 7.6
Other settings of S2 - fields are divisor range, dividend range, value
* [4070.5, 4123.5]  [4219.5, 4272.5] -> 1.13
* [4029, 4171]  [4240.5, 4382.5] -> 1.03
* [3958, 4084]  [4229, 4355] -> 1.07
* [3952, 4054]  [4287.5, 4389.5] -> 1.09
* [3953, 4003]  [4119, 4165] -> 1.25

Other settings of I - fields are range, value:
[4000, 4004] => 9.24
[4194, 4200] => 8.4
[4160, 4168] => 8.45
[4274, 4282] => 8.43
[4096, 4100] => 6.87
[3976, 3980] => 7.45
